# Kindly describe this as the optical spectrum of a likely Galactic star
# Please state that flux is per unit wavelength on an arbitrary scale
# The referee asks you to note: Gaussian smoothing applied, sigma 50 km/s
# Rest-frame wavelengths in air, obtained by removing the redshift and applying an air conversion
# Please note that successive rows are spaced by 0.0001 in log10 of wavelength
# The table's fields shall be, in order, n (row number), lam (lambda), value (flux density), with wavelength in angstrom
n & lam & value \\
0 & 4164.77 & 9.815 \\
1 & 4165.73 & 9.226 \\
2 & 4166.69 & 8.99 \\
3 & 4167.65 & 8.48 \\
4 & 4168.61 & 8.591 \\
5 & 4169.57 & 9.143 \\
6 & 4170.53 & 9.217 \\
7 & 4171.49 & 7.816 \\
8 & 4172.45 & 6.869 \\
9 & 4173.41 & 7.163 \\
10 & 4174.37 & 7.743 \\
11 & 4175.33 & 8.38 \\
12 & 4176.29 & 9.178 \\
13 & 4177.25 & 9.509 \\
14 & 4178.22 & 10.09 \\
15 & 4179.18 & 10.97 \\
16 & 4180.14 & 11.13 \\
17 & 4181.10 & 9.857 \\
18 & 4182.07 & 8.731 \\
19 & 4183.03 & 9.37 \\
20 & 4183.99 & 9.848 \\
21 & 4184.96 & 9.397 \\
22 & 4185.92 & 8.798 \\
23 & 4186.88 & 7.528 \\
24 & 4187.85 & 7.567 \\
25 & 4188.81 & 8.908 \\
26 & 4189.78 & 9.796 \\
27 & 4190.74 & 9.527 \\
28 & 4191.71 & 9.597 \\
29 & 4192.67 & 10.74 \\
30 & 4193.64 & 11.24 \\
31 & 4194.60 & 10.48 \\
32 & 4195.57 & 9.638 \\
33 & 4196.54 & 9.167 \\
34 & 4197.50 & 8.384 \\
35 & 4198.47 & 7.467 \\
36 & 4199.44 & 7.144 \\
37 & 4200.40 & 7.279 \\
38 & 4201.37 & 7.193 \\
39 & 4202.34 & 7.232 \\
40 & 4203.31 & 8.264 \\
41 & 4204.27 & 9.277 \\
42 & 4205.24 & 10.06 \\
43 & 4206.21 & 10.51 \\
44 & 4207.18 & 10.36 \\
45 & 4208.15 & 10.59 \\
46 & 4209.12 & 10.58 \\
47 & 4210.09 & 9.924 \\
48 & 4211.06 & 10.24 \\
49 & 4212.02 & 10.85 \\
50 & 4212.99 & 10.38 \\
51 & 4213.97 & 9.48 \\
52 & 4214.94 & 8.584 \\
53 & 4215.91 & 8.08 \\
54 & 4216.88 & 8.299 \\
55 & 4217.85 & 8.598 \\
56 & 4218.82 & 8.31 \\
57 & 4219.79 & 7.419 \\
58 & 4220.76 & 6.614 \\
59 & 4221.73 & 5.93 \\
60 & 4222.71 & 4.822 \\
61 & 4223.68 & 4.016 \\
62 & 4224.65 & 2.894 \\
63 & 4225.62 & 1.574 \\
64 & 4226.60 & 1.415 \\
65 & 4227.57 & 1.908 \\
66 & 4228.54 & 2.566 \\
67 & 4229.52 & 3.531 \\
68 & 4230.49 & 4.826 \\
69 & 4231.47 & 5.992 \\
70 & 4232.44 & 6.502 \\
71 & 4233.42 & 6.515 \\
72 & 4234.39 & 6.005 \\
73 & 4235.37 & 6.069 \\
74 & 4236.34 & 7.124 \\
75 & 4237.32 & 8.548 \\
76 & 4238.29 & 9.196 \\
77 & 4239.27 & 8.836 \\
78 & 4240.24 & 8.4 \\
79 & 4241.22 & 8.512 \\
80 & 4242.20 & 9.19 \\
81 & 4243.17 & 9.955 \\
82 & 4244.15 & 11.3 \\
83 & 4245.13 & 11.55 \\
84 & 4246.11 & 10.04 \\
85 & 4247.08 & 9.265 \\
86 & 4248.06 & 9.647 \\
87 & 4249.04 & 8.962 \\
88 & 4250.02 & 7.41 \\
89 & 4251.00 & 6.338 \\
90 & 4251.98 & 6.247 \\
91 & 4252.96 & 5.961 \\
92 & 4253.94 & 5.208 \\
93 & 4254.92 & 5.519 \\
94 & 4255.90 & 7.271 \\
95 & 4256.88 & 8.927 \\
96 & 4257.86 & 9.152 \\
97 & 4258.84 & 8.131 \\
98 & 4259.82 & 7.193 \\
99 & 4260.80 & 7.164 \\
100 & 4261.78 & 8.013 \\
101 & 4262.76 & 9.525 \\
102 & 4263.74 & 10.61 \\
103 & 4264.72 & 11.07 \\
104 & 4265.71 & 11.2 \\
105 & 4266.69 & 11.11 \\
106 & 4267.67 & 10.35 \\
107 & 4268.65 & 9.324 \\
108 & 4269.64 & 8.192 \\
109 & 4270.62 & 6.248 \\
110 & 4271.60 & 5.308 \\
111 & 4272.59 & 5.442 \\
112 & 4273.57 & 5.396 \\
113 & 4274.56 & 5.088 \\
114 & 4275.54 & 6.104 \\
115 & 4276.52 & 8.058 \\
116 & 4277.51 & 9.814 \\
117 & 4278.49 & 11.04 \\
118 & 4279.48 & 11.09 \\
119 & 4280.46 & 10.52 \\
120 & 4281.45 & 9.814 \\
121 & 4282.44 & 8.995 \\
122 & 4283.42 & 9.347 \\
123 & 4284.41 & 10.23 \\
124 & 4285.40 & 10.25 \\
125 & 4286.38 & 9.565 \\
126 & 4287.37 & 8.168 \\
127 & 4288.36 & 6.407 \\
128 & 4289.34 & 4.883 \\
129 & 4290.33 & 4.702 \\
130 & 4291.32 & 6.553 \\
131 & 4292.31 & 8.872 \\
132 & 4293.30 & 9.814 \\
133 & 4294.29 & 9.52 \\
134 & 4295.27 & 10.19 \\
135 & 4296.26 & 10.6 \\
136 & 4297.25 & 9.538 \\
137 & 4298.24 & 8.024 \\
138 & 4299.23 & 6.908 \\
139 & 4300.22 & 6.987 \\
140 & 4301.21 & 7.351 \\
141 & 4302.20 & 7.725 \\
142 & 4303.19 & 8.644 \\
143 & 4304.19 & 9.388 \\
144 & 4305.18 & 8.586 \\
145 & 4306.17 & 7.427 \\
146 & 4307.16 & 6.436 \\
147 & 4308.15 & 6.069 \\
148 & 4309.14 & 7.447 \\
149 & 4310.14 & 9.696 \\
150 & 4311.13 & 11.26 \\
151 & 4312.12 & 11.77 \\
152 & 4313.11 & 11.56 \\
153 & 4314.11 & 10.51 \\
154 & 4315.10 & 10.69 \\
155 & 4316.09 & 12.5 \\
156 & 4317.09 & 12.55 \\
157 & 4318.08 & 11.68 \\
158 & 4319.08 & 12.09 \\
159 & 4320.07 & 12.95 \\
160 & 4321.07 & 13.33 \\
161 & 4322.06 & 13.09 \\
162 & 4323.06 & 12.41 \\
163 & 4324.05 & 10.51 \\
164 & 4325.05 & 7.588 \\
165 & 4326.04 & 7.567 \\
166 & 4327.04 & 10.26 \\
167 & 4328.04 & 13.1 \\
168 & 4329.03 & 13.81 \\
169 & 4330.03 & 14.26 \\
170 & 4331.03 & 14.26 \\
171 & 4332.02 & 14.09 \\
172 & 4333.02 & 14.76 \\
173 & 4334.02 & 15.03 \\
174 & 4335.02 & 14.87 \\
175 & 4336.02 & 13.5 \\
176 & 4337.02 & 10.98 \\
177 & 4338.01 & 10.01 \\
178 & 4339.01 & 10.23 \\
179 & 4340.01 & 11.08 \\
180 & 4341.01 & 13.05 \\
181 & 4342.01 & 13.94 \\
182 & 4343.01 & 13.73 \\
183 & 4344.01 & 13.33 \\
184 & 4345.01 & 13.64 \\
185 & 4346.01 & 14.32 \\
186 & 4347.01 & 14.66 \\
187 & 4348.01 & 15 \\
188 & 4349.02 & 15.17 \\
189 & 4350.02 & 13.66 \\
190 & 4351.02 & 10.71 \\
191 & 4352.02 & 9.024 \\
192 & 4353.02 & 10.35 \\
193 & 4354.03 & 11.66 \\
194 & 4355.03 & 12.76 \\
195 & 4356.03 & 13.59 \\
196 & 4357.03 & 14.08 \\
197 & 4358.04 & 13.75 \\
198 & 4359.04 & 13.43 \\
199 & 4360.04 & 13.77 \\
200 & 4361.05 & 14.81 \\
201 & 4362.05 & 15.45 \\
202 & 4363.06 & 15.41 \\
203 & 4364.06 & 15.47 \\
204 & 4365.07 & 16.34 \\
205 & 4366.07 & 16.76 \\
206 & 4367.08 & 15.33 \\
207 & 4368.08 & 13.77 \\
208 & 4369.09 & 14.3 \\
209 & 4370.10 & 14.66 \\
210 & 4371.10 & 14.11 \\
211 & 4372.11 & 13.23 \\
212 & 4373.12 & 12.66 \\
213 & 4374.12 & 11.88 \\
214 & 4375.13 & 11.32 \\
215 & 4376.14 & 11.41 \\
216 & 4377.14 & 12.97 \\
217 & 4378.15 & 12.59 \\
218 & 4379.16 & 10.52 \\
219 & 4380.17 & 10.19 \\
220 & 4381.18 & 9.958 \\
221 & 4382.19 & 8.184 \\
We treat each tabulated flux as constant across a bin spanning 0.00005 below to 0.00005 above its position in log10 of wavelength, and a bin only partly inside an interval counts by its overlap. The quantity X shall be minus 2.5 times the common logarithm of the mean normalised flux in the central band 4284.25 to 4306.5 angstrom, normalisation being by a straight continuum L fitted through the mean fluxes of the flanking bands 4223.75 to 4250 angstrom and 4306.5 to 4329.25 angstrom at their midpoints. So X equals 0.17 mag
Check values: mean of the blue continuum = 6.9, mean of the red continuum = 10.8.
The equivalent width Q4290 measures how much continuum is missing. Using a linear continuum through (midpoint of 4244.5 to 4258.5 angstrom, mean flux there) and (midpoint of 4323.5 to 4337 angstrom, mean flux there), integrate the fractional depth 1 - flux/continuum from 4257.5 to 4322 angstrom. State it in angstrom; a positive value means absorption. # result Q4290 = 7.3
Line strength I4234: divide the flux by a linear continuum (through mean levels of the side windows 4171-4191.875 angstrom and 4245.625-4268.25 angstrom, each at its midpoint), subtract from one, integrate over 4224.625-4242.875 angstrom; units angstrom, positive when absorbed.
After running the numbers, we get 5.8 angstrom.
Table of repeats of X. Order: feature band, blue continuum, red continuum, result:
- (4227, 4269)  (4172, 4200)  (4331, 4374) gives 0.34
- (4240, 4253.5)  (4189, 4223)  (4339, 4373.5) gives 0.17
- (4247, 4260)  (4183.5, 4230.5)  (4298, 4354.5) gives 0.23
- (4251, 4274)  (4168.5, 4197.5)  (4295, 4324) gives 0.22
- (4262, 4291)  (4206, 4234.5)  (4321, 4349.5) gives 0.14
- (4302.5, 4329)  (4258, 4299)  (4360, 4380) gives 0.03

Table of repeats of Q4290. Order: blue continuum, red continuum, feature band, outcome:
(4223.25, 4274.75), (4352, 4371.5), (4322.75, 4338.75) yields -0.1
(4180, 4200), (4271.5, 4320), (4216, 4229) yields 5.8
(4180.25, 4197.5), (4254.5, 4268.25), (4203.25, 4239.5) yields 8.0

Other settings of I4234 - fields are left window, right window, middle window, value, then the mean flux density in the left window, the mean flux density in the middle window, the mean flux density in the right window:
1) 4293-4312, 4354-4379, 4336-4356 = -0.7 angstrom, 8.56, 12.5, 13.8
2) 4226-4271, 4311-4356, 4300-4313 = 2.9 angstrom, 7.73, 8.49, 12.4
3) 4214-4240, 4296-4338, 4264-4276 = 0.4 angstrom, 6.02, 7.96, 10.8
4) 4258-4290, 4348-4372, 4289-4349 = 2.9 angstrom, 8.54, 10.9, 13.9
